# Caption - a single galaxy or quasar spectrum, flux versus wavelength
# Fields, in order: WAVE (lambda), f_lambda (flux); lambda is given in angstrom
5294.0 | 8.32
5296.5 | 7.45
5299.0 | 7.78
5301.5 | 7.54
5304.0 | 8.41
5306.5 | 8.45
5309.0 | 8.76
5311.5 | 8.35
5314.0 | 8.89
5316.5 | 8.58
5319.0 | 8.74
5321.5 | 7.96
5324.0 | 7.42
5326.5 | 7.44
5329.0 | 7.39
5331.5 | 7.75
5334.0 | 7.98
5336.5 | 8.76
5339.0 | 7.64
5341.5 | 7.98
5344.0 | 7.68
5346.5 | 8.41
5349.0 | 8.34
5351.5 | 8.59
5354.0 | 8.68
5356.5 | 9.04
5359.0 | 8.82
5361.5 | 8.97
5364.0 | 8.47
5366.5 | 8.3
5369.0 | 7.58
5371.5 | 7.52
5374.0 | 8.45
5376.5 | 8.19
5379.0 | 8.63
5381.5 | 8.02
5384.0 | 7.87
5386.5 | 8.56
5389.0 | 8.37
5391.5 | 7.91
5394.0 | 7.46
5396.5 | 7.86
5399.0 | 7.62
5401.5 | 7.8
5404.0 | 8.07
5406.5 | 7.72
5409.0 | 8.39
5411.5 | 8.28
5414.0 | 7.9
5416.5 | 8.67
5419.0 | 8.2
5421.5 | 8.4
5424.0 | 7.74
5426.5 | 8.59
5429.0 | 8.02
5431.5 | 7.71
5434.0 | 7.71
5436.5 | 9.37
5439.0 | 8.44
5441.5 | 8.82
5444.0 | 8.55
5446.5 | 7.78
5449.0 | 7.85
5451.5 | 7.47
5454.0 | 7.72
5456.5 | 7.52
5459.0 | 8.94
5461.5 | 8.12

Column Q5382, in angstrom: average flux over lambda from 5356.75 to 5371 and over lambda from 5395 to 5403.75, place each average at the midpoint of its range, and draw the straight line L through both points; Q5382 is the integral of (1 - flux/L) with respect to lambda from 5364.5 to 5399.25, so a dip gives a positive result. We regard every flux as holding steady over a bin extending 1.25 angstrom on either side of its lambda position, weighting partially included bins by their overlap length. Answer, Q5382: 0.2 angstrom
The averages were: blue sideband 8.42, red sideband 7.79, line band 8.05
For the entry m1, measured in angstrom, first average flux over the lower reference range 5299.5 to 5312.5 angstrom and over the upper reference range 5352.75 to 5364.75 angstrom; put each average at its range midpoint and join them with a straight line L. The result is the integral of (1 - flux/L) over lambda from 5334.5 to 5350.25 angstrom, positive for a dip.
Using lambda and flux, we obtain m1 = 0.9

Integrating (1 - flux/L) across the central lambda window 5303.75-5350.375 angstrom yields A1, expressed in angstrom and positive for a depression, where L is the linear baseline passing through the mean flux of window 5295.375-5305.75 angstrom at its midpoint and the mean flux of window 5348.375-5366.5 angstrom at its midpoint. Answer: 0.40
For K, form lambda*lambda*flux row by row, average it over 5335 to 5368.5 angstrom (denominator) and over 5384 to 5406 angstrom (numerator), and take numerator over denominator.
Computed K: 1.0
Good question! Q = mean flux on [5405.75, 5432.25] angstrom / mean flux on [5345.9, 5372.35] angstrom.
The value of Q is 0.97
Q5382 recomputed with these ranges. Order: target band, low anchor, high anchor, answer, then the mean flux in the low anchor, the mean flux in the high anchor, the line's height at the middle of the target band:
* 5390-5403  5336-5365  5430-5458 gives 0.8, 8.44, 8.09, 8.27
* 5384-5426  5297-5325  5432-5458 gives 0.5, 8.25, 8.12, 8.16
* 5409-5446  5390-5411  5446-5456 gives -2.5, 7.88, 7.69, 7.77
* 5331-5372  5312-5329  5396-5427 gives -0.9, 8.12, 8.09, 8.11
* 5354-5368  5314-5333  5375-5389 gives -0.9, 7.96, 8.27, 8.16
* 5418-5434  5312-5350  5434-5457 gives 0.1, 8.07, 8.17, 8.15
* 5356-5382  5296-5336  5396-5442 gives -0.7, 8.08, 8.17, 8.13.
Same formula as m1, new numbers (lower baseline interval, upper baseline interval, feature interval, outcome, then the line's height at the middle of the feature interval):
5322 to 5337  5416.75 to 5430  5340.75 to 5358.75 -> -1.3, 7.85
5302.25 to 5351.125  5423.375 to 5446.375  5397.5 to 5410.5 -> 0.5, 8.27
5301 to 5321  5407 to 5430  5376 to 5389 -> 0.1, 8.31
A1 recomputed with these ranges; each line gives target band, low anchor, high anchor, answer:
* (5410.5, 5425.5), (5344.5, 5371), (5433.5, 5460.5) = 0.2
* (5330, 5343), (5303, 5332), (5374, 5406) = 0.2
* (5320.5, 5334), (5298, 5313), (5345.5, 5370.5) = 1.2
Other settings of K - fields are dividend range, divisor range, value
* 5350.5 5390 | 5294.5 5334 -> 1.06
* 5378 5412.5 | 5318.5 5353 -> 1.03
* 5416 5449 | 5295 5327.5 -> 1.06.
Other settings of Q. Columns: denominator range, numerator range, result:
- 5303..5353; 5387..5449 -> 1.00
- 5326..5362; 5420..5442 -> 1.01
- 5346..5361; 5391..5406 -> 0.90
